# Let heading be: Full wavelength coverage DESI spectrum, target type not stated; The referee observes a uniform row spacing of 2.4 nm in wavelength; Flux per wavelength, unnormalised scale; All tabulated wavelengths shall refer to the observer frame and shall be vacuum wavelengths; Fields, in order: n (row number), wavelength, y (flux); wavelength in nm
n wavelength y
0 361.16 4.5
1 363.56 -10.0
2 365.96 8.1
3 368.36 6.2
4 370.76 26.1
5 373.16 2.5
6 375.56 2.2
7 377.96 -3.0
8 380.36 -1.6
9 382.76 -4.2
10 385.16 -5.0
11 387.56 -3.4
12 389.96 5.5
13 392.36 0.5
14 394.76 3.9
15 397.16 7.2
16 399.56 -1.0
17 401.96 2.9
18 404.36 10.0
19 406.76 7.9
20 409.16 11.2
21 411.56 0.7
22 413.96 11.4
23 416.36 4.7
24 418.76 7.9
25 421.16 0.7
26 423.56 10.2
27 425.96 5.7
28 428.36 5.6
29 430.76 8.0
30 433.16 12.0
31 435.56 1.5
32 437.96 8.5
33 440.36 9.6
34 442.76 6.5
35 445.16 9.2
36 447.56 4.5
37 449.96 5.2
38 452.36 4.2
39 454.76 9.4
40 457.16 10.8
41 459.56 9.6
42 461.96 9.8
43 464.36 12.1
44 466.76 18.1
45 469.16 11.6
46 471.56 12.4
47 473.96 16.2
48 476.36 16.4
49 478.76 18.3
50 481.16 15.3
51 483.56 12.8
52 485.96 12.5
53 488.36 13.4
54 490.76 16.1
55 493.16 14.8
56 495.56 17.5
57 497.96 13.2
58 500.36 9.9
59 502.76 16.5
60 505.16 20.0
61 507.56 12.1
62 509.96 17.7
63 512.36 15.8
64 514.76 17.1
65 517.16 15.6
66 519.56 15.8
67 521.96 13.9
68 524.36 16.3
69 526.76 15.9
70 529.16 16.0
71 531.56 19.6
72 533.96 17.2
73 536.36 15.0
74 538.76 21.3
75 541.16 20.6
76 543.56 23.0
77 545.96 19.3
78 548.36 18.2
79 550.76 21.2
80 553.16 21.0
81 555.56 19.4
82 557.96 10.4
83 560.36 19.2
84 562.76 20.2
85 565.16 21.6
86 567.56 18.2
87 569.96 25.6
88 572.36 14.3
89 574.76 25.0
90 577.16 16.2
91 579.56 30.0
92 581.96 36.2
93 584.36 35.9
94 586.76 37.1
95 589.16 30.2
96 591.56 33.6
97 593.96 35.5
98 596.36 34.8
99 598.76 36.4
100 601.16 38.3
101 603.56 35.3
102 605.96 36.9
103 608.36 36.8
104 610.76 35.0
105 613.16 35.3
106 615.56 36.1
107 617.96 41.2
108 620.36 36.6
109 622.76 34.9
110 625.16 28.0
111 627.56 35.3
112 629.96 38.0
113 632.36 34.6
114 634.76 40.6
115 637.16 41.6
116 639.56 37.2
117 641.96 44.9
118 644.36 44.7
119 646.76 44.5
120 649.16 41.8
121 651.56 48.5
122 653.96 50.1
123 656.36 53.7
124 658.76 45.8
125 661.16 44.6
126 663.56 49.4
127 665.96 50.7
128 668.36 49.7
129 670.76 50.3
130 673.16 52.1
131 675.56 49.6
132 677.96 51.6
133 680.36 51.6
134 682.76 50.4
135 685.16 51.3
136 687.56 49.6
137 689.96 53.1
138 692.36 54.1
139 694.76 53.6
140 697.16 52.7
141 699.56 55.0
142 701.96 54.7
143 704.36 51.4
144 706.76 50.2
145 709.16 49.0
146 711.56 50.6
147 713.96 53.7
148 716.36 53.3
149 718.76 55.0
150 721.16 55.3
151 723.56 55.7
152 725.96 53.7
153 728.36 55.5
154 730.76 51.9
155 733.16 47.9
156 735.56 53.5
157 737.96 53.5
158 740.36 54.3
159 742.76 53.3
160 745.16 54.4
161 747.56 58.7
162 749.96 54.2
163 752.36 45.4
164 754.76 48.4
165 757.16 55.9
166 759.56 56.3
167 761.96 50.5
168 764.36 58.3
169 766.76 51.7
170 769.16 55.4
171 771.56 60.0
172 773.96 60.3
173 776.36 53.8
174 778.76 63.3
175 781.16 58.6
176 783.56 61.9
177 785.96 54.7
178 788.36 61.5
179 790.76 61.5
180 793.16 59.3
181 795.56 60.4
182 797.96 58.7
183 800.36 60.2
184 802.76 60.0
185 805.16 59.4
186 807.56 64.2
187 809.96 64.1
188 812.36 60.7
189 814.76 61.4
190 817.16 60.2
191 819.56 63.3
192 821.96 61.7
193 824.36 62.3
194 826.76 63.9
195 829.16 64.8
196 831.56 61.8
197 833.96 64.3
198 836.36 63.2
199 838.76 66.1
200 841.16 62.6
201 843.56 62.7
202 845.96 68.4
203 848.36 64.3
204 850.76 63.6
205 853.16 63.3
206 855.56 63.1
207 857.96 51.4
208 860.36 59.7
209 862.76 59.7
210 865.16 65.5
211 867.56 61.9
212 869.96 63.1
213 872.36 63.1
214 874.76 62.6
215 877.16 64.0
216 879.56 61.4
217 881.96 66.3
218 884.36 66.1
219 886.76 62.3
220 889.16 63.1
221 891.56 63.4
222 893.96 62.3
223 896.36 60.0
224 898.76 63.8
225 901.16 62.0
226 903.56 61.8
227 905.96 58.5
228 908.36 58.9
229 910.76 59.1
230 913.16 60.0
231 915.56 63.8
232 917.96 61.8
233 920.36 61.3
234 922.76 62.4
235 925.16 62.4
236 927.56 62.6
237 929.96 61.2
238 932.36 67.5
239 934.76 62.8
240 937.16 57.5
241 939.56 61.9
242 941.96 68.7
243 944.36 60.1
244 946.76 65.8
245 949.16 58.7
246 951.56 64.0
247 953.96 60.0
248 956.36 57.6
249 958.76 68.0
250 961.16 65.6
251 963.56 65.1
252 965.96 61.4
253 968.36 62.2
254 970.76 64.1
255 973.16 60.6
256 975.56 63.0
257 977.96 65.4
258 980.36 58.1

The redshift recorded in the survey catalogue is 0.46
